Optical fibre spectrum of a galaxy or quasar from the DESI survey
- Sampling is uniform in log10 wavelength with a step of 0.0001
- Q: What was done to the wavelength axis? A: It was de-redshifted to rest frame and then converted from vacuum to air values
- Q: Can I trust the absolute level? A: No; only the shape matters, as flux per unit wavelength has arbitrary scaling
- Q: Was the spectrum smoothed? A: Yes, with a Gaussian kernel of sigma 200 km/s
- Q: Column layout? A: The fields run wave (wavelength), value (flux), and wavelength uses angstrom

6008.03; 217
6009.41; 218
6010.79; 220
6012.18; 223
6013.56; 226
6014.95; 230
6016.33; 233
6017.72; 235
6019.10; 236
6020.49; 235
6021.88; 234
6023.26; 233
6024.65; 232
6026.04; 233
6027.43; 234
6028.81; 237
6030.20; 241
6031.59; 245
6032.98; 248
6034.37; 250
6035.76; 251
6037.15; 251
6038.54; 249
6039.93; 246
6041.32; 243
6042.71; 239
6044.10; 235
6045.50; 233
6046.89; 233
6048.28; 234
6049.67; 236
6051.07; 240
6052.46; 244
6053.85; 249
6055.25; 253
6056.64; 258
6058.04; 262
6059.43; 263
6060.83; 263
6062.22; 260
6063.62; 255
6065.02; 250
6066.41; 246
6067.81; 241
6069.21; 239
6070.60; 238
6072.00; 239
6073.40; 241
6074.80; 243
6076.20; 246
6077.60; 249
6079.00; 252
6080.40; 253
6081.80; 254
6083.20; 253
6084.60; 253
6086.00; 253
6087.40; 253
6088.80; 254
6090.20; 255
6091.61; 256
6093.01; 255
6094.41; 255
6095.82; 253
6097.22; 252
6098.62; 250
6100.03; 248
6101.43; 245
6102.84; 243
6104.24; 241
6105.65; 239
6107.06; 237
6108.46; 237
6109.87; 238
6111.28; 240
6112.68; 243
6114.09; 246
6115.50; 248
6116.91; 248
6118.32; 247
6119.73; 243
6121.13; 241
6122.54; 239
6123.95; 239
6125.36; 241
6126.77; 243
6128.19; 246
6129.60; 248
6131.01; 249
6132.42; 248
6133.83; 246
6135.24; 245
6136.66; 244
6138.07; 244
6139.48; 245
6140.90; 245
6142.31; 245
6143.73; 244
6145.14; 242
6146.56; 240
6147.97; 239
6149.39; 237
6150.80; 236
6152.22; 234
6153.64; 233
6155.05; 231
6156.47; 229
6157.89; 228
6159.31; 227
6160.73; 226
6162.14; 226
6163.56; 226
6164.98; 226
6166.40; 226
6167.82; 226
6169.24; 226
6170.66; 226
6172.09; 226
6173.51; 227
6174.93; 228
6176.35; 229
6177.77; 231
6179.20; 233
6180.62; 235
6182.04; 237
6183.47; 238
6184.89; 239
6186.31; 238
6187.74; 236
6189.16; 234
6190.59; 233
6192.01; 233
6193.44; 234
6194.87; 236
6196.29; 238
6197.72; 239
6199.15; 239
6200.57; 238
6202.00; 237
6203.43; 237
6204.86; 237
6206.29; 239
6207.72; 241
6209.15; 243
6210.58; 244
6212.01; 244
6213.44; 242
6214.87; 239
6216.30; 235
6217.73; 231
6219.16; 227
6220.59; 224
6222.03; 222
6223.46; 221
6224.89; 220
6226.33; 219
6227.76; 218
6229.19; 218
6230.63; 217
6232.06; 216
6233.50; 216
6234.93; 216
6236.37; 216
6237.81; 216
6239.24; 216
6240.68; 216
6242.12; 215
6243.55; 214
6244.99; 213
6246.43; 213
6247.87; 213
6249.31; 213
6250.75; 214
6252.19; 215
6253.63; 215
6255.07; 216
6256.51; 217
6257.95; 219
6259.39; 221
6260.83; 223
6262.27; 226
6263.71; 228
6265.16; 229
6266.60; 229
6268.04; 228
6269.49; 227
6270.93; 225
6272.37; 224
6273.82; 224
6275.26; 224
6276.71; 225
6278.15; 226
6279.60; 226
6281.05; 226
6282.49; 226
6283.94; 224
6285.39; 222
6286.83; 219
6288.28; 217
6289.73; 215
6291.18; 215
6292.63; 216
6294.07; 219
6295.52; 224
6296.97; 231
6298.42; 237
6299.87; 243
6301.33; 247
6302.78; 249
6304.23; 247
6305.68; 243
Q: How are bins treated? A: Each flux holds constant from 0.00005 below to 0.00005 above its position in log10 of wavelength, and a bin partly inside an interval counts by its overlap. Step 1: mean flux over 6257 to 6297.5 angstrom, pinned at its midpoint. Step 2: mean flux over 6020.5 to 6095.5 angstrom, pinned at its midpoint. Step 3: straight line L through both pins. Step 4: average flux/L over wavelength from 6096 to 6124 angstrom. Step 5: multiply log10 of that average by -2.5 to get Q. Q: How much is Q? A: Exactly -0.01 mag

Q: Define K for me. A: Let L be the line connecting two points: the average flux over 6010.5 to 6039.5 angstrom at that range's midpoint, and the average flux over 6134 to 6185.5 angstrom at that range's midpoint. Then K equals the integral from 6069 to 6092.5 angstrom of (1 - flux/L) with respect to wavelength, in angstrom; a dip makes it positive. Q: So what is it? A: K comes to -1.3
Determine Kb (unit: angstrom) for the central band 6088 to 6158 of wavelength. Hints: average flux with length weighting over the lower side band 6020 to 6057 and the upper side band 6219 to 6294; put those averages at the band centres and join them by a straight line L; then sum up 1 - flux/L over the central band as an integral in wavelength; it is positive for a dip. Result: -3.2 angstrom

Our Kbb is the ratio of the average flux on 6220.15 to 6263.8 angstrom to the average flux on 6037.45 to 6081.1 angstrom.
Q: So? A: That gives 0.9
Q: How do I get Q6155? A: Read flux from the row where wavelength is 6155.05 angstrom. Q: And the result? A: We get 231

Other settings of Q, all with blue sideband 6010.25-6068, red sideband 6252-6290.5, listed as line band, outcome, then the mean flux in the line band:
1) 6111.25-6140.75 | -0.04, 245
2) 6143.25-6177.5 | 0.01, 231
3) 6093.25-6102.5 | -0.06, 250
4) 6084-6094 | -0.07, 254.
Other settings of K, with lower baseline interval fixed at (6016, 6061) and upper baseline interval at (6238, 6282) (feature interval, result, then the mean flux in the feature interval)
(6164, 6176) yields 0.16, 226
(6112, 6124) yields -0.48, 244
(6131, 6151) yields -0.93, 243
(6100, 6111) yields -0.22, 240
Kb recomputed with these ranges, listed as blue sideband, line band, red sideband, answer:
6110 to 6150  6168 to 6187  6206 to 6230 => 0.41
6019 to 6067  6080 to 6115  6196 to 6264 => -1.39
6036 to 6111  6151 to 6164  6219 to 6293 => 0.30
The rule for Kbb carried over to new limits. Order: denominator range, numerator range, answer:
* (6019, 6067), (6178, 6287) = 0.93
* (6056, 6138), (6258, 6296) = 0.90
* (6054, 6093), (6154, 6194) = 0.92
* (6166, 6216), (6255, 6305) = 0.96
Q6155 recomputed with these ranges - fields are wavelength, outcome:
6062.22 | 260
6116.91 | 248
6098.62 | 250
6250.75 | 214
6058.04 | 262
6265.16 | 229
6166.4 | 226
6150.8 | 236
